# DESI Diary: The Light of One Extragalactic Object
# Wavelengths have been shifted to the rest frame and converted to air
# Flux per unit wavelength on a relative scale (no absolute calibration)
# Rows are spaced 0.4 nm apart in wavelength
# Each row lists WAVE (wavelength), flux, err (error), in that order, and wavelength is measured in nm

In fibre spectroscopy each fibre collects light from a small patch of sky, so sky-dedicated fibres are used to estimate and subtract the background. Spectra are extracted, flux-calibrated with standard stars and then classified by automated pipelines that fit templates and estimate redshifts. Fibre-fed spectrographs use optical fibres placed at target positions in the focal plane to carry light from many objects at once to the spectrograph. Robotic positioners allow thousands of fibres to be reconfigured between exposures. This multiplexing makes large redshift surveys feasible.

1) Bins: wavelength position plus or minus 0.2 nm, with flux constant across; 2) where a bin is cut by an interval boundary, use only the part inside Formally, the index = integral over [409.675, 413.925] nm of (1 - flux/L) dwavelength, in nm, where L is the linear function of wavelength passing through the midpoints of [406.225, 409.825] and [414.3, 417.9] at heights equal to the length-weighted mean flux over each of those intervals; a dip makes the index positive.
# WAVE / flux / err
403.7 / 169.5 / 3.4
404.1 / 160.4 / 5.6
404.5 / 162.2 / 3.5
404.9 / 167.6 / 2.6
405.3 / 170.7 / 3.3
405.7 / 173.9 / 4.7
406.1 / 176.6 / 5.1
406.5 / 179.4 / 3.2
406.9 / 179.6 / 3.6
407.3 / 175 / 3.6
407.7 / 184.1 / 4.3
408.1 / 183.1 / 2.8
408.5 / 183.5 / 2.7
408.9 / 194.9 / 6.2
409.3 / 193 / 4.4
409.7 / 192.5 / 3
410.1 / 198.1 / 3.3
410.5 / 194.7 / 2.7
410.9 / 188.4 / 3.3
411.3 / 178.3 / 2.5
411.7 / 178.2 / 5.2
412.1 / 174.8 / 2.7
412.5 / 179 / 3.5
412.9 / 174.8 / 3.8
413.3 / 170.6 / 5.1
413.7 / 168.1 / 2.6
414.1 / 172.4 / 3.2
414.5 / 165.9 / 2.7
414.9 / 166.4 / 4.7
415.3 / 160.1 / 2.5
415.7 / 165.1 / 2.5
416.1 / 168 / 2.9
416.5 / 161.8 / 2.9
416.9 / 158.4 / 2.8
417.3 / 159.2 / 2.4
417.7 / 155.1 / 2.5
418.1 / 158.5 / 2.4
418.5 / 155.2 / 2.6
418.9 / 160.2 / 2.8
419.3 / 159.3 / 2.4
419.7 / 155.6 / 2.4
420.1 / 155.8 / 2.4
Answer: -0.17 nm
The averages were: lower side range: 185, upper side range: 162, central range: 181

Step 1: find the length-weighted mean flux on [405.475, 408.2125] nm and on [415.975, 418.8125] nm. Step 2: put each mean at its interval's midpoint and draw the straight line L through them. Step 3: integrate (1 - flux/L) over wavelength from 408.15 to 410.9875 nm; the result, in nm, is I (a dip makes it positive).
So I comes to -0.30 nm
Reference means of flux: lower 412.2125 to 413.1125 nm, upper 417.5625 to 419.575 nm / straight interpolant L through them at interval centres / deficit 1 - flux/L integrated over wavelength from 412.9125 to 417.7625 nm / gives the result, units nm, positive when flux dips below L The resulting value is 0.09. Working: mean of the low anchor 177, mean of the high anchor 158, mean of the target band 165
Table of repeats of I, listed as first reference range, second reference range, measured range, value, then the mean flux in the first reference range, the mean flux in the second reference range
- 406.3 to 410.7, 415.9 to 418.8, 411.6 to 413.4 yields -0.010 nm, 187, 159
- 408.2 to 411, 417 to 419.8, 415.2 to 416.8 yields 0.032 nm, 192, 158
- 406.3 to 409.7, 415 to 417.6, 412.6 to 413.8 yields -0.012 nm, 185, 162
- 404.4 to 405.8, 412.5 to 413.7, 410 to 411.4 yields -0.150 nm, 169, 173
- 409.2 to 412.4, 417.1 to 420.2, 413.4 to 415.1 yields 0.055 nm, 187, 157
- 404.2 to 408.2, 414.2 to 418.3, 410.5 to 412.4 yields -0.150 nm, 175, 162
